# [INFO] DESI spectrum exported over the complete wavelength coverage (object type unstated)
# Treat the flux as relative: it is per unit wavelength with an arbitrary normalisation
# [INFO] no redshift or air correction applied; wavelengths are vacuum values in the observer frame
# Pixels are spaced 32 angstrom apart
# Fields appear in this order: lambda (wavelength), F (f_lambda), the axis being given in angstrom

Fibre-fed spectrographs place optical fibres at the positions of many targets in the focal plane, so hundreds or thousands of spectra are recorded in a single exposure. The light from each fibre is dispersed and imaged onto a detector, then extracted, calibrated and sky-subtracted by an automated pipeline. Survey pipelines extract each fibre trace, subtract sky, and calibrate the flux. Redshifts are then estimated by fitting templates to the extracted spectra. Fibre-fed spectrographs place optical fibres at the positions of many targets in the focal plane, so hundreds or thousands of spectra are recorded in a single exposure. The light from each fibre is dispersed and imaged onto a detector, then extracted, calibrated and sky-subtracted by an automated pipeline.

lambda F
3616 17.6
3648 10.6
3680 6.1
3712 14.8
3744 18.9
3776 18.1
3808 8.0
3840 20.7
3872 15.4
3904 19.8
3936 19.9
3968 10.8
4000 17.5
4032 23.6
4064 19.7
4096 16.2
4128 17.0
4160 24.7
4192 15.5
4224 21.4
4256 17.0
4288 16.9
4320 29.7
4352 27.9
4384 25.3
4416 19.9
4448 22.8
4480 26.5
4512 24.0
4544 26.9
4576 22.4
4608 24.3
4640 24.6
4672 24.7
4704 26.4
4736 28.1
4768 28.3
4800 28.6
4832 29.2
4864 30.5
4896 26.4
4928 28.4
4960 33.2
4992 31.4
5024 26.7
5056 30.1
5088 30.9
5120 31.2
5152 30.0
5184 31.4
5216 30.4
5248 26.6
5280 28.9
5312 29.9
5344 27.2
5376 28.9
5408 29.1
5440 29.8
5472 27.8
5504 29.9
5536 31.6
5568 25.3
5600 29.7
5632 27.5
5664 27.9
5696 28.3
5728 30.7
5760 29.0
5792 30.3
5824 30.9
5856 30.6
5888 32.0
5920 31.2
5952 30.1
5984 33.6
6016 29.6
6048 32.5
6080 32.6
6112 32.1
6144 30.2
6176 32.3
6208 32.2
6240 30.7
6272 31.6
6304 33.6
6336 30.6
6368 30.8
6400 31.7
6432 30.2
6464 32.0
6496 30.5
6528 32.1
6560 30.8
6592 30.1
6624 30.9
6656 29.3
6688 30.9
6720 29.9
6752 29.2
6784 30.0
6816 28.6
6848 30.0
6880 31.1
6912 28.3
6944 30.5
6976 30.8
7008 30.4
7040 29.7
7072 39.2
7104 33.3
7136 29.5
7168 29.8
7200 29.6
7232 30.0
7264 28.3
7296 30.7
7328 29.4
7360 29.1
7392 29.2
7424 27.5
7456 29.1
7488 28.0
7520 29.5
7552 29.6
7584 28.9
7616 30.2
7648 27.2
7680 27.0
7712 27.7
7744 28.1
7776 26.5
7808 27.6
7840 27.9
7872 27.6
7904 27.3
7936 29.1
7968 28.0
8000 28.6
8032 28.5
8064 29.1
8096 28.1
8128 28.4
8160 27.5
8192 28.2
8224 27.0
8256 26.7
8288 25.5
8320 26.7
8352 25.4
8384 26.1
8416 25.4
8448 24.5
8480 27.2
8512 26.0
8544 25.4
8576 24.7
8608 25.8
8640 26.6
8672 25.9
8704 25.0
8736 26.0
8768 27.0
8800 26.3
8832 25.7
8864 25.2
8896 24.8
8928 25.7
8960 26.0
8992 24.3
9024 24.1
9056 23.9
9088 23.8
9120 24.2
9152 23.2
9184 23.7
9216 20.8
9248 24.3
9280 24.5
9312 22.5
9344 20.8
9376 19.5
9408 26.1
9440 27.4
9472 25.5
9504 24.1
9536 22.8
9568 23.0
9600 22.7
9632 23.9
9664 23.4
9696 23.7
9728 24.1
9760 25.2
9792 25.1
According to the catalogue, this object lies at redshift 0.08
